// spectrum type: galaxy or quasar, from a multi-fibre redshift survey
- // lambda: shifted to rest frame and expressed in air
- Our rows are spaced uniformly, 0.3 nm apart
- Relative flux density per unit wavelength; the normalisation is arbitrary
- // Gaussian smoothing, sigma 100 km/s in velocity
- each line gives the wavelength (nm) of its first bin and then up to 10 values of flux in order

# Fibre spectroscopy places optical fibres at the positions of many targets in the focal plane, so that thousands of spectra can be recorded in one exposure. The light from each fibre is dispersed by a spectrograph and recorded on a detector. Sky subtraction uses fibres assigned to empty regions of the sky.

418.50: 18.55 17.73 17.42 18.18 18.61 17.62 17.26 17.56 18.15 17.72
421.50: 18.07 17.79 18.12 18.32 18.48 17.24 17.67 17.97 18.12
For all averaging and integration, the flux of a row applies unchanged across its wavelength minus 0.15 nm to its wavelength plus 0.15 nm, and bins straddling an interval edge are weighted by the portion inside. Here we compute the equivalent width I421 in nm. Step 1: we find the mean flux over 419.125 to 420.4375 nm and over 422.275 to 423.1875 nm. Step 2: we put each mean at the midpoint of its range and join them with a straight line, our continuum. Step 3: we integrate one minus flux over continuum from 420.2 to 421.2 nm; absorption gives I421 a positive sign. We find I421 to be 0.01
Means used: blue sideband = 17.9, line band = 17.7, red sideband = 18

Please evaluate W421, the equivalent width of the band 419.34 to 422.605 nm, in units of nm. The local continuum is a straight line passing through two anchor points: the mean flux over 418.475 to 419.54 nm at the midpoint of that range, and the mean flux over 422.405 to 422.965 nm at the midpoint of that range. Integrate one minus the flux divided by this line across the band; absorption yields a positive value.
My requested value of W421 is 0.019 nm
